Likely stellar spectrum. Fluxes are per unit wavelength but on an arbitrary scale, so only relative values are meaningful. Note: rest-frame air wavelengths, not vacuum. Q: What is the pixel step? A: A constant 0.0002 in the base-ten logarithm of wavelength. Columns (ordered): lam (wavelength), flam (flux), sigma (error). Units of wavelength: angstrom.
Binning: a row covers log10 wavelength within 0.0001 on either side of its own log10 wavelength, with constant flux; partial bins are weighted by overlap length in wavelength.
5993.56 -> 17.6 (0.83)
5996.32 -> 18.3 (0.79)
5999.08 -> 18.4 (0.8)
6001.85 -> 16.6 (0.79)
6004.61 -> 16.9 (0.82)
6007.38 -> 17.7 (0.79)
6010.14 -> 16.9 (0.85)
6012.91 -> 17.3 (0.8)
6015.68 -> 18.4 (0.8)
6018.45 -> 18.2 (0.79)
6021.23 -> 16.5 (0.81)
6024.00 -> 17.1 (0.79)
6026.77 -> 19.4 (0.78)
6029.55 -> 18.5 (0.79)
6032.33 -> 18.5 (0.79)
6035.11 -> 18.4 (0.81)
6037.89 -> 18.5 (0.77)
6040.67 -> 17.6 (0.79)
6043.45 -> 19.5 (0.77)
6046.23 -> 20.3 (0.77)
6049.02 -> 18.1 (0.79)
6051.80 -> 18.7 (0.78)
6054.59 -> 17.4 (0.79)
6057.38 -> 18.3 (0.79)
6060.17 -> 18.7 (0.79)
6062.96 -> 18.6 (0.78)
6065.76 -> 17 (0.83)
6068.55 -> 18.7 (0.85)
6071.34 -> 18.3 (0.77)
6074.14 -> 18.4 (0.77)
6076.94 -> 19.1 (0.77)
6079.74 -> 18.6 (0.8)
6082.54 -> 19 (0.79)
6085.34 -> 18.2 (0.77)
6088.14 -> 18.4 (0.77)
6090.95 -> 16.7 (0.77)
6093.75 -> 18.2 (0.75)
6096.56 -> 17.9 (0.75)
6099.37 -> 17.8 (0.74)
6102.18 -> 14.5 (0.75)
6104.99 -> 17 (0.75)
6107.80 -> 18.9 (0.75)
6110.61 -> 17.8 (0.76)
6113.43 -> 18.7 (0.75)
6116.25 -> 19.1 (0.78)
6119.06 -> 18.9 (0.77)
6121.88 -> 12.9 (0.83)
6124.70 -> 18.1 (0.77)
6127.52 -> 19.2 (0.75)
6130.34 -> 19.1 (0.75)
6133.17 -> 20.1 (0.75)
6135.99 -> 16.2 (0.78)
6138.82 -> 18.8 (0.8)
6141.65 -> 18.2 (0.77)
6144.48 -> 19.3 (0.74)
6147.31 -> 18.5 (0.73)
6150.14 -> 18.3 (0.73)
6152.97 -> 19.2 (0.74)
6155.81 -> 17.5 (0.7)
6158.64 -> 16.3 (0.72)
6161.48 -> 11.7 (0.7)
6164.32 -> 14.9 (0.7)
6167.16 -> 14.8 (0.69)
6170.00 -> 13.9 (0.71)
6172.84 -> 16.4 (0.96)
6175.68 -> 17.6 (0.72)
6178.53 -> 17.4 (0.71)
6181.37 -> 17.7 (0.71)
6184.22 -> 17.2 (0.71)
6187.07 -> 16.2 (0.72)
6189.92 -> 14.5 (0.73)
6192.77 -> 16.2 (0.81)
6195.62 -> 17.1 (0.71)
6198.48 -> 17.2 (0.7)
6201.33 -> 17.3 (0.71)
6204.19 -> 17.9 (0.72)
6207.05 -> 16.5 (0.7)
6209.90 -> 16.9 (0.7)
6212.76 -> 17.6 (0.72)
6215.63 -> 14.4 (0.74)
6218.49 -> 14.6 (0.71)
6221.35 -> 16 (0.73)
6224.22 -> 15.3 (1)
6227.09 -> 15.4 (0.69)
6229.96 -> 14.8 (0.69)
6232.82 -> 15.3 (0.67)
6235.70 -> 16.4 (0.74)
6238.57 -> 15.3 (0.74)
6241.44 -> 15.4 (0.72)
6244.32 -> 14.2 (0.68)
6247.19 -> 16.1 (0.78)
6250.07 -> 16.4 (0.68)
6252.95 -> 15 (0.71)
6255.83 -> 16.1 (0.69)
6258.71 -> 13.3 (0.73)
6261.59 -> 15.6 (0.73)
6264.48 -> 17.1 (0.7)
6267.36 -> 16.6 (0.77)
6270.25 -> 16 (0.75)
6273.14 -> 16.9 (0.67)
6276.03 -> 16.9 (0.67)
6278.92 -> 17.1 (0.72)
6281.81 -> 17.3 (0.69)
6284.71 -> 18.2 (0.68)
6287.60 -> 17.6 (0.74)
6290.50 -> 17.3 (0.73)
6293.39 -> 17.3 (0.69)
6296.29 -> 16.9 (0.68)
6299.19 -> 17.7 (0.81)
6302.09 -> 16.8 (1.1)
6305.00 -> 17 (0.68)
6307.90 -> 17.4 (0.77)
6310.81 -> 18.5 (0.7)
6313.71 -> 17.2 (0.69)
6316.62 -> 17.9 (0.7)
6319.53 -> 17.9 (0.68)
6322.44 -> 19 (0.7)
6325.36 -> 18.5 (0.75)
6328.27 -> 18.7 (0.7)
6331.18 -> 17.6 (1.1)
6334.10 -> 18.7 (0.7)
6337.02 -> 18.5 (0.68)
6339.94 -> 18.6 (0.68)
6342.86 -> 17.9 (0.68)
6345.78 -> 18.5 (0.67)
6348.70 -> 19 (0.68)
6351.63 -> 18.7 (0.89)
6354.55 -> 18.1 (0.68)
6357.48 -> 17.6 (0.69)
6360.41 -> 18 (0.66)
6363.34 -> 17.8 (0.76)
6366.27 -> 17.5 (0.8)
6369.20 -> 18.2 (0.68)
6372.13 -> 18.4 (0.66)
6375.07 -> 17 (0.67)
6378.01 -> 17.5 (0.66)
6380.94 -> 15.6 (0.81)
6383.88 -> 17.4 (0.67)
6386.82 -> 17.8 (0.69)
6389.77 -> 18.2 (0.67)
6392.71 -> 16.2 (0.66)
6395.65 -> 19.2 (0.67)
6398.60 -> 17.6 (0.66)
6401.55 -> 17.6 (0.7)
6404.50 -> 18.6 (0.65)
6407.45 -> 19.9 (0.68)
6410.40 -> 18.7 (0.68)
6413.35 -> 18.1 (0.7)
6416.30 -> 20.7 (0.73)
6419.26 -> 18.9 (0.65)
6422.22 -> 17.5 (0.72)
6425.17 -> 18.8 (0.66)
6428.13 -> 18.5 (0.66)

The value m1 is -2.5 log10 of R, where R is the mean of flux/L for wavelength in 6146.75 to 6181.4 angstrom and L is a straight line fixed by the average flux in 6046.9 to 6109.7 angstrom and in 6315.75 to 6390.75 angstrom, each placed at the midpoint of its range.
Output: 0.10 mag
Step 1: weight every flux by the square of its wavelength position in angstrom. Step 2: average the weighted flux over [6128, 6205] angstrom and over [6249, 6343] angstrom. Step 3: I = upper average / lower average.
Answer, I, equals 1.06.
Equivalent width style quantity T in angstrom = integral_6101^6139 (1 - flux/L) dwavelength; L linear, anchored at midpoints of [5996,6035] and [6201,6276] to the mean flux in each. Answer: -2.1 angstrom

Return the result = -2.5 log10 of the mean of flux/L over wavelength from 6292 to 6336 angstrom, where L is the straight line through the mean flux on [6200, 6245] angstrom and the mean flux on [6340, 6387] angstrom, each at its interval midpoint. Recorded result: -0.04 mag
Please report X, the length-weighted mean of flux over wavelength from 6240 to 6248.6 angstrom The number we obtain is 15.2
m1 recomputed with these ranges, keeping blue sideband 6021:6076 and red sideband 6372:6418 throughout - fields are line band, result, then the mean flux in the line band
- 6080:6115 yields 0.03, 17.8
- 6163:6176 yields 0.19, 15.4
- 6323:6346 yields -0.02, 18.4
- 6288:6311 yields 0.05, 17.3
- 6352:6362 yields 0.00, 18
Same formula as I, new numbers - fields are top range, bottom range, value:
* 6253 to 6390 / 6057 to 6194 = 1.07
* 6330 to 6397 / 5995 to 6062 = 1.10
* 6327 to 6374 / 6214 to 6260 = 1.24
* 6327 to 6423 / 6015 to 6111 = 1.10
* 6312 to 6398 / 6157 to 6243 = 1.18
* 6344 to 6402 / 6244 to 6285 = 1.14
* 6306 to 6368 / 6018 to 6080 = 1.09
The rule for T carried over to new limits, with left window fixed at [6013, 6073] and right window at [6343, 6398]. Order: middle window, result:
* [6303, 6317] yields 0.3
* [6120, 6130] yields 0.6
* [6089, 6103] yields 0.8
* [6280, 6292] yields 0.2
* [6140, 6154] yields -0.4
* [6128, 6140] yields -0.3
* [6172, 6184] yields 0.5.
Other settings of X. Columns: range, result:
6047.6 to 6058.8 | 18.1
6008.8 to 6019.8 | 17.7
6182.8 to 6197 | 16.2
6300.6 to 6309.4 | 17.1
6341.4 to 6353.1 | 18.5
